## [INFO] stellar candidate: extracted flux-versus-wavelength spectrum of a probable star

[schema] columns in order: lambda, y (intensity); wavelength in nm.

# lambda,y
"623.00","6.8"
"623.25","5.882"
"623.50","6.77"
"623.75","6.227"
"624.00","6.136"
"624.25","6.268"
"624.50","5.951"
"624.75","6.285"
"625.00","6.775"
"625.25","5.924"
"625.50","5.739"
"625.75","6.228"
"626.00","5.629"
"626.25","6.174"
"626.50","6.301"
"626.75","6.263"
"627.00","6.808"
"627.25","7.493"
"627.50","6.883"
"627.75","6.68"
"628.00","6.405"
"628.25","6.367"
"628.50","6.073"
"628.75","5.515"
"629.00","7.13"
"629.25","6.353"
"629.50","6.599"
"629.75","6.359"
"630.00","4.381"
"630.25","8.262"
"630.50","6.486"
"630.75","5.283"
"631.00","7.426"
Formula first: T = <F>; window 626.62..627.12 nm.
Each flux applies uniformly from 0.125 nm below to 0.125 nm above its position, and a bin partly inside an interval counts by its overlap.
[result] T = 6.53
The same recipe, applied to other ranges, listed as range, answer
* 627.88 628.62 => 6.28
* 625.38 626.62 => 6.01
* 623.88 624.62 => 6.12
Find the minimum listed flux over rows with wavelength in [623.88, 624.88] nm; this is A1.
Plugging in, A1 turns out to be 5.951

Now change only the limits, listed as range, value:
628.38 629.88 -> 5.515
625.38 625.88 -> 5.739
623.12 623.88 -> 5.882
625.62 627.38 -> 5.629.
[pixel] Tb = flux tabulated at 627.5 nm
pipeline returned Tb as 6.883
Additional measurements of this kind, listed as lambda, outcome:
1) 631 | 7.426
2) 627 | 6.808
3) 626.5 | 6.301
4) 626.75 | 6.263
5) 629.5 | 6.599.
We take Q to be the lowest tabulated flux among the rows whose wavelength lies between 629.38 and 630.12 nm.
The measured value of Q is 4.381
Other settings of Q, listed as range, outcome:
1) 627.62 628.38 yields 6.367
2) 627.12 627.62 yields 6.883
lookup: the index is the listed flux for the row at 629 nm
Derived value 7.13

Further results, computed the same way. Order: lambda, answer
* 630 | 4.381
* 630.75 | 5.283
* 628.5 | 6.073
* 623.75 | 6.227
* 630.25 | 8.262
